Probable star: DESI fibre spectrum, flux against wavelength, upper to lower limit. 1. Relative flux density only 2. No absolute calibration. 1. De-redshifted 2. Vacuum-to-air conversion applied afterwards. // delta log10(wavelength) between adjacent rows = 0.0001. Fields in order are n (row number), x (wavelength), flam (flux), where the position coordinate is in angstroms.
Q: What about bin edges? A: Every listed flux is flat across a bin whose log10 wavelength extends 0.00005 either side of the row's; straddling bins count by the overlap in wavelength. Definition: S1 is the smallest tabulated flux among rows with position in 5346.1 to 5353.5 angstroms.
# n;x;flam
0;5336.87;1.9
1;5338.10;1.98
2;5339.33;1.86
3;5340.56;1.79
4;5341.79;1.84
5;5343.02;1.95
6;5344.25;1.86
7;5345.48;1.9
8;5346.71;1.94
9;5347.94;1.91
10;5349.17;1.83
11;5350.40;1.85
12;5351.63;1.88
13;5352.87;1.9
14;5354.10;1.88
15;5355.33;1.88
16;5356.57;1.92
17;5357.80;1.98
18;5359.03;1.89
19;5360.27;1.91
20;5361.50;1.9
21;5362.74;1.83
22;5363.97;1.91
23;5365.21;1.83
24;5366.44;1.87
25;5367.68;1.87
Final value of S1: 1.83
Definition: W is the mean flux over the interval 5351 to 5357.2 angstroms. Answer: 1.89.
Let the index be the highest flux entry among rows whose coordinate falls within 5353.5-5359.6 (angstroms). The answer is 1.98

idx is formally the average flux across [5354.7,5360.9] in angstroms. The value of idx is 1.92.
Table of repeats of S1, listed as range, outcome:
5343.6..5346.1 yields 1.86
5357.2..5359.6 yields 1.89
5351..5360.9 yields 1.88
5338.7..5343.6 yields 1.79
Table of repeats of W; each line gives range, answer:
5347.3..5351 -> 1.87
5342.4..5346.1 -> 1.9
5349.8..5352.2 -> 1.87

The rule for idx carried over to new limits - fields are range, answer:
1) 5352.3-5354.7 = 1.89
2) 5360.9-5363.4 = 1.87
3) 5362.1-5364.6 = 1.87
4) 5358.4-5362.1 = 1.9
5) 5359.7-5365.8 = 1.88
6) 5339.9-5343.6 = 1.86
